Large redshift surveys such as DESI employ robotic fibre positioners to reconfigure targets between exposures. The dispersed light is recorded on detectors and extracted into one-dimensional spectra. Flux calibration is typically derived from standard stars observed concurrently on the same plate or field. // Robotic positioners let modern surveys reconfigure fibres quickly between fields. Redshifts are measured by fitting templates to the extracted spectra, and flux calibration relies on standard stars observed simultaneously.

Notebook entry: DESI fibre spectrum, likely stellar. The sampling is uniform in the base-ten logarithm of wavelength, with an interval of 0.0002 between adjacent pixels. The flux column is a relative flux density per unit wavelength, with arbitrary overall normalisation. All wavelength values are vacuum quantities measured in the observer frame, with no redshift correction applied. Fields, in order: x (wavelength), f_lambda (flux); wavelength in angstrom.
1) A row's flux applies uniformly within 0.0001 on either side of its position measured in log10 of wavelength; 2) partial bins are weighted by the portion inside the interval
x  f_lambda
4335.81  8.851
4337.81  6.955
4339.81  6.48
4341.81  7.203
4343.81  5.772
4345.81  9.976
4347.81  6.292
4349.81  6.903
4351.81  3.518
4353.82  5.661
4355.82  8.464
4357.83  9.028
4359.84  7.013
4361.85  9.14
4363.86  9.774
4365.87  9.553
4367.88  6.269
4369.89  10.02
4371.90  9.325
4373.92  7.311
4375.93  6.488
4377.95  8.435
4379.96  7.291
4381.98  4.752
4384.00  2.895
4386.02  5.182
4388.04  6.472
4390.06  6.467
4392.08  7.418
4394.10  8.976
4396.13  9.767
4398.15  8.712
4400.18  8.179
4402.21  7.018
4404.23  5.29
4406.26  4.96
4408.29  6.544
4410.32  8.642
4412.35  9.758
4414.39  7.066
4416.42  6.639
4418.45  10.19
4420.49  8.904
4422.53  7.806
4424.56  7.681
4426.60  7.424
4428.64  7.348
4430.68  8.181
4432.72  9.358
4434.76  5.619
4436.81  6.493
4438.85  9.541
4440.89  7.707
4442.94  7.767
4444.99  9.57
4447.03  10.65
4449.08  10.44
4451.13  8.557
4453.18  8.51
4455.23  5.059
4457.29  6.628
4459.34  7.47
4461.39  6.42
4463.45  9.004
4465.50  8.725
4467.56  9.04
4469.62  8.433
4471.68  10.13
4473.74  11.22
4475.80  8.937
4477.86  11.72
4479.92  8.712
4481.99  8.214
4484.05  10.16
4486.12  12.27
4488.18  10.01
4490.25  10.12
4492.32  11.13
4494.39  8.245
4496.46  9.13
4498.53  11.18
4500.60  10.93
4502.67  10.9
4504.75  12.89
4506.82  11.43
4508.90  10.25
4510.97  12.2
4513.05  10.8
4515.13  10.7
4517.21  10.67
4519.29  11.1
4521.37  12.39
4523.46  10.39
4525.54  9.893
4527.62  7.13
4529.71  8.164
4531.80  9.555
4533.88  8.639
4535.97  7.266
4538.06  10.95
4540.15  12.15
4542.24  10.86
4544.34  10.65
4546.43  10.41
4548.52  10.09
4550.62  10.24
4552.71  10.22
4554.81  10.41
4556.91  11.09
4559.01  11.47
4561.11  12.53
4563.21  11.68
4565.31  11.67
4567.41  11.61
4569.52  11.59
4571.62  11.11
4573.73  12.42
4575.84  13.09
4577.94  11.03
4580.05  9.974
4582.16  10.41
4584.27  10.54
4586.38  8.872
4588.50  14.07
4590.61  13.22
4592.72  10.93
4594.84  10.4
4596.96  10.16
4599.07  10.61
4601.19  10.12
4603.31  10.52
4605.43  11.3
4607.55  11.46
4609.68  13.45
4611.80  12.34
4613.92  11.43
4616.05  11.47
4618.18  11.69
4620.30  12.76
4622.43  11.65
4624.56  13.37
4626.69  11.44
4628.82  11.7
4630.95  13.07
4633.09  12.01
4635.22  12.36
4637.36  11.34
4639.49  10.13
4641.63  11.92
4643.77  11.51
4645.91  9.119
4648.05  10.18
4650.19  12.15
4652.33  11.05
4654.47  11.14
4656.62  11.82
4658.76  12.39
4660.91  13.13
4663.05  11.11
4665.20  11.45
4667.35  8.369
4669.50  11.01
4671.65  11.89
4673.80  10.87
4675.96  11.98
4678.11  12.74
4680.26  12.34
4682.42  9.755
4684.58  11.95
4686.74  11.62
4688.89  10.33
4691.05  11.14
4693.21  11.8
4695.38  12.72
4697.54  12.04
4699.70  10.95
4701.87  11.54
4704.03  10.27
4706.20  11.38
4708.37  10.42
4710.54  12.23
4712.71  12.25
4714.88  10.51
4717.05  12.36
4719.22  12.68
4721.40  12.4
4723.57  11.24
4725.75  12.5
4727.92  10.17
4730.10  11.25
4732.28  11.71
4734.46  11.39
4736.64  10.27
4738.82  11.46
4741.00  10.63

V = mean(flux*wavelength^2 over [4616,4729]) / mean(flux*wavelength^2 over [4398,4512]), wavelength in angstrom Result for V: 1.43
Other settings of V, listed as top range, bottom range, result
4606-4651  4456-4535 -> 1.26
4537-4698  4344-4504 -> 1.51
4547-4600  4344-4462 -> 1.58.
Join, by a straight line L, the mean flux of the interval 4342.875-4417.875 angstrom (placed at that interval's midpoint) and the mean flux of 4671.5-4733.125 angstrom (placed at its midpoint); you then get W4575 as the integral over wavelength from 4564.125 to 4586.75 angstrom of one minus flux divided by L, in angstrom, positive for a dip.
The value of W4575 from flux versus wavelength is -2.99 angstrom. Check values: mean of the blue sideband 7.34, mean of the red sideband 11.5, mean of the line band 11.2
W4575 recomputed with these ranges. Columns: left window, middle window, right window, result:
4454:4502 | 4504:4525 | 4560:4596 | -2.41 angstrom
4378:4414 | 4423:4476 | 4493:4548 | 0.94 angstrom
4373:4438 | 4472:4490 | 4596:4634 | -2.57 angstrom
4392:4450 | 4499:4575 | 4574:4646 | -4.37 angstrom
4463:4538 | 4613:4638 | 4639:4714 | -2.43 angstrom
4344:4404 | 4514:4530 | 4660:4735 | -1.53 angstrom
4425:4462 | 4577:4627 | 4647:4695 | -4.99 angstrom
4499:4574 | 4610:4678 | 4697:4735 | -2.36 angstrom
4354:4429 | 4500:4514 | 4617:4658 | -2.77 angstrom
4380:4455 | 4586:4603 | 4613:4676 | -0.73 angstrom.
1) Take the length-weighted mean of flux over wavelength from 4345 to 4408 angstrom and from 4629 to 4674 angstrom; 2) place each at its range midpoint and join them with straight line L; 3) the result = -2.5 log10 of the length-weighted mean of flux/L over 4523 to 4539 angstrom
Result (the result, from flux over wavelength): 0.07 mag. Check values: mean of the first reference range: 7.29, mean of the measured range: 8.94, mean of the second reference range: 11.4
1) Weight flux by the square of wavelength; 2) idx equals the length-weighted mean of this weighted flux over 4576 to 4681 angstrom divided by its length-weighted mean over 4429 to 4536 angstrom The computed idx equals 1.29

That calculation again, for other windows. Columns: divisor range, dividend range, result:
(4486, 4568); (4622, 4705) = 1.15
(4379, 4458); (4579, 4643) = 1.65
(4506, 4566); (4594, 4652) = 1.13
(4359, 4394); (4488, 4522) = 1.57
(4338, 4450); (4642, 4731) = 1.70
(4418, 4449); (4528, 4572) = 1.33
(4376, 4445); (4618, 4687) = 1.73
